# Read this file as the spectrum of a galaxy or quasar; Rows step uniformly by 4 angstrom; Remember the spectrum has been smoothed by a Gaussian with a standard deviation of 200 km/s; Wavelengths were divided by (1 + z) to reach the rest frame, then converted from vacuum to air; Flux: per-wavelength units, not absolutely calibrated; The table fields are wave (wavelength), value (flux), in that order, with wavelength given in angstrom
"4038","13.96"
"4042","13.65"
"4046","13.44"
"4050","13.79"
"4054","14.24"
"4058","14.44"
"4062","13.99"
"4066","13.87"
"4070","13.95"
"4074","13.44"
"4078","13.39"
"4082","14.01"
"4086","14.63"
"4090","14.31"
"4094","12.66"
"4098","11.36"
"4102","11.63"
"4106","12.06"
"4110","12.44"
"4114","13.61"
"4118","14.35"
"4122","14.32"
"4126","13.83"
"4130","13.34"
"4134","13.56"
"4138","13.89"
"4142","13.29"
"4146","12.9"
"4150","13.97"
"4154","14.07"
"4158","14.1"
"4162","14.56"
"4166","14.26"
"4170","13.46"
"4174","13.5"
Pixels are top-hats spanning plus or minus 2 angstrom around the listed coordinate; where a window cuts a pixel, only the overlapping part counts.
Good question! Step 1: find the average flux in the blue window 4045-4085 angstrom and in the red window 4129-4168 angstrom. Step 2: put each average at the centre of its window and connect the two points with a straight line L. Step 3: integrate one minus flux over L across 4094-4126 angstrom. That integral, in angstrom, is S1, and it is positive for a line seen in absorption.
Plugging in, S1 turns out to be 2.2 angstrom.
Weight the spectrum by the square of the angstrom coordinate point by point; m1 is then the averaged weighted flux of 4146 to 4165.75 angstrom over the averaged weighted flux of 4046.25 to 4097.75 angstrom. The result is 1.1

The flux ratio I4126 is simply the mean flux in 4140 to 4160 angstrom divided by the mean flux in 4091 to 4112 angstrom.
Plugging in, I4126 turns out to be 1.1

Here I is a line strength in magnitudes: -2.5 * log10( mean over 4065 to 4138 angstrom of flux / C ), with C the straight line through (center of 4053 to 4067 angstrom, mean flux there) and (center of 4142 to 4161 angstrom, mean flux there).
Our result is 0.05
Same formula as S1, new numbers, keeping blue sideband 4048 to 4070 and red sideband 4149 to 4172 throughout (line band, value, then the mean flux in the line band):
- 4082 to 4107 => 2.1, 12.9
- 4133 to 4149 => 0.7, 13.4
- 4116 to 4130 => 0.0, 14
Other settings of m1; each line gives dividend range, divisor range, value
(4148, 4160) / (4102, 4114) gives 1.16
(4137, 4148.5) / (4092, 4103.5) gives 1.15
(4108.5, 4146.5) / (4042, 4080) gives 1.02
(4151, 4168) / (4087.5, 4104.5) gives 1.17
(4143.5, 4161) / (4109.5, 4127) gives 1.02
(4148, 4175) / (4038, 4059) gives 1.07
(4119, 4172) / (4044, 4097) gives 1.04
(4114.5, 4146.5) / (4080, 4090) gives 0.98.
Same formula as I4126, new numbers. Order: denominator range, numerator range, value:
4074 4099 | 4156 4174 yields 1.04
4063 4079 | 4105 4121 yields 0.97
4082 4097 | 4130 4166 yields 1.01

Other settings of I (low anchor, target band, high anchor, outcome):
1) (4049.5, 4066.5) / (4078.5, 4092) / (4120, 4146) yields -0.02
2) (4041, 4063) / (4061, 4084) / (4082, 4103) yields -0.02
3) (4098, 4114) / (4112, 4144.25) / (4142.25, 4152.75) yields -0.08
